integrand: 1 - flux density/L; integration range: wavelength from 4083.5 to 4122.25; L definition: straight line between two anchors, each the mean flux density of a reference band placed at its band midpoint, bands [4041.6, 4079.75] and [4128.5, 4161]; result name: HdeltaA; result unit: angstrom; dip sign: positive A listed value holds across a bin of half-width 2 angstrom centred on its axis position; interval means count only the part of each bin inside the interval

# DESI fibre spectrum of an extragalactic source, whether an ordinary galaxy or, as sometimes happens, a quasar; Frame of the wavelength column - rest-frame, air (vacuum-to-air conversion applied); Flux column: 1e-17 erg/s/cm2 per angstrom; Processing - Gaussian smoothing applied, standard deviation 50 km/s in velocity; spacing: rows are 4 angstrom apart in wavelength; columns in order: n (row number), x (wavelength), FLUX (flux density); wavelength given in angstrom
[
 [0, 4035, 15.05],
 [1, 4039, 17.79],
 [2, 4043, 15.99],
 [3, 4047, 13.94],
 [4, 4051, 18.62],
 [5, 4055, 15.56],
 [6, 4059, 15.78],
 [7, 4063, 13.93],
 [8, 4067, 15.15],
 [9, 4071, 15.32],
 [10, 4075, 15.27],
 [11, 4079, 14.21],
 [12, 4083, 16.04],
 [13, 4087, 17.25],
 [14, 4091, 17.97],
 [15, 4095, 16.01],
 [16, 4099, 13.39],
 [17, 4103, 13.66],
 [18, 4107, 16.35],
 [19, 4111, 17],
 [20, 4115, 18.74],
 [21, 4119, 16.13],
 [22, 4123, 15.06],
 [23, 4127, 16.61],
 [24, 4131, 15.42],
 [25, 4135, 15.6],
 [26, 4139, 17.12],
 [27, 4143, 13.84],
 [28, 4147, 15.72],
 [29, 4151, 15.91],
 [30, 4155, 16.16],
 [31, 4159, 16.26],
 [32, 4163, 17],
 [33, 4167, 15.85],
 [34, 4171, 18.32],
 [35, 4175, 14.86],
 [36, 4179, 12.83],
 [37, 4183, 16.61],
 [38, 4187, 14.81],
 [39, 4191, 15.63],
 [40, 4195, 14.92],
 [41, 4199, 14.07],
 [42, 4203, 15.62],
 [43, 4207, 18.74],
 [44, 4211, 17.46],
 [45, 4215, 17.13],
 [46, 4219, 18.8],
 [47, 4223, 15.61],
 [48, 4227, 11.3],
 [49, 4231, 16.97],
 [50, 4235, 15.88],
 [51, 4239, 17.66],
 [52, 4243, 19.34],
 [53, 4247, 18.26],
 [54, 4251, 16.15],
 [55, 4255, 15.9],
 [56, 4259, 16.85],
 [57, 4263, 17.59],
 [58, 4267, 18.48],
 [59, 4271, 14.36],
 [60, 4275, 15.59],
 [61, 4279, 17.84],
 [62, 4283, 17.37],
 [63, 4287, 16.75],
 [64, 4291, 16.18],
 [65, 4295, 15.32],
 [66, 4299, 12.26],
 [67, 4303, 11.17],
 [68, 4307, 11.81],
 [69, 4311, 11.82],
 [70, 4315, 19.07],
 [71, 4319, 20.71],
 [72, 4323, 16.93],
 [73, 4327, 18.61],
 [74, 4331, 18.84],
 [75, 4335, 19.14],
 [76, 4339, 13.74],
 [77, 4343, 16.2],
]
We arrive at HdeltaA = -1.6 angstrom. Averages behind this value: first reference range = 15.4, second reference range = 15.8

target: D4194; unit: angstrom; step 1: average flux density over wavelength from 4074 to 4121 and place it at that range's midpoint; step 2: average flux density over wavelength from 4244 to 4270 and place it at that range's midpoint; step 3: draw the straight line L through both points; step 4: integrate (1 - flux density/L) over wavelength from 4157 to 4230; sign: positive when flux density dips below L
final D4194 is 3.6 angstrom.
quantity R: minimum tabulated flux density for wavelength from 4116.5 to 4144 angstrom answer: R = 13.84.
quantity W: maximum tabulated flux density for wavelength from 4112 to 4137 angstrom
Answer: 18.74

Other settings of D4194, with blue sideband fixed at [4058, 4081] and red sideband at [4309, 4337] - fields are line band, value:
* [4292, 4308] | 4.26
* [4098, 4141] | -1.33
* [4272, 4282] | 0.46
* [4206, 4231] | 0.28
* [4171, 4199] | 1.95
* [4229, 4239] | 0.10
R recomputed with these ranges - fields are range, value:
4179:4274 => 11.3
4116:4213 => 12.83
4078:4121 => 13.39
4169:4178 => 14.86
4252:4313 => 11.17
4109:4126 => 15.06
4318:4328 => 16.93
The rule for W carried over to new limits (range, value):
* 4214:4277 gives 19.34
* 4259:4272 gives 18.48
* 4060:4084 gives 16.04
